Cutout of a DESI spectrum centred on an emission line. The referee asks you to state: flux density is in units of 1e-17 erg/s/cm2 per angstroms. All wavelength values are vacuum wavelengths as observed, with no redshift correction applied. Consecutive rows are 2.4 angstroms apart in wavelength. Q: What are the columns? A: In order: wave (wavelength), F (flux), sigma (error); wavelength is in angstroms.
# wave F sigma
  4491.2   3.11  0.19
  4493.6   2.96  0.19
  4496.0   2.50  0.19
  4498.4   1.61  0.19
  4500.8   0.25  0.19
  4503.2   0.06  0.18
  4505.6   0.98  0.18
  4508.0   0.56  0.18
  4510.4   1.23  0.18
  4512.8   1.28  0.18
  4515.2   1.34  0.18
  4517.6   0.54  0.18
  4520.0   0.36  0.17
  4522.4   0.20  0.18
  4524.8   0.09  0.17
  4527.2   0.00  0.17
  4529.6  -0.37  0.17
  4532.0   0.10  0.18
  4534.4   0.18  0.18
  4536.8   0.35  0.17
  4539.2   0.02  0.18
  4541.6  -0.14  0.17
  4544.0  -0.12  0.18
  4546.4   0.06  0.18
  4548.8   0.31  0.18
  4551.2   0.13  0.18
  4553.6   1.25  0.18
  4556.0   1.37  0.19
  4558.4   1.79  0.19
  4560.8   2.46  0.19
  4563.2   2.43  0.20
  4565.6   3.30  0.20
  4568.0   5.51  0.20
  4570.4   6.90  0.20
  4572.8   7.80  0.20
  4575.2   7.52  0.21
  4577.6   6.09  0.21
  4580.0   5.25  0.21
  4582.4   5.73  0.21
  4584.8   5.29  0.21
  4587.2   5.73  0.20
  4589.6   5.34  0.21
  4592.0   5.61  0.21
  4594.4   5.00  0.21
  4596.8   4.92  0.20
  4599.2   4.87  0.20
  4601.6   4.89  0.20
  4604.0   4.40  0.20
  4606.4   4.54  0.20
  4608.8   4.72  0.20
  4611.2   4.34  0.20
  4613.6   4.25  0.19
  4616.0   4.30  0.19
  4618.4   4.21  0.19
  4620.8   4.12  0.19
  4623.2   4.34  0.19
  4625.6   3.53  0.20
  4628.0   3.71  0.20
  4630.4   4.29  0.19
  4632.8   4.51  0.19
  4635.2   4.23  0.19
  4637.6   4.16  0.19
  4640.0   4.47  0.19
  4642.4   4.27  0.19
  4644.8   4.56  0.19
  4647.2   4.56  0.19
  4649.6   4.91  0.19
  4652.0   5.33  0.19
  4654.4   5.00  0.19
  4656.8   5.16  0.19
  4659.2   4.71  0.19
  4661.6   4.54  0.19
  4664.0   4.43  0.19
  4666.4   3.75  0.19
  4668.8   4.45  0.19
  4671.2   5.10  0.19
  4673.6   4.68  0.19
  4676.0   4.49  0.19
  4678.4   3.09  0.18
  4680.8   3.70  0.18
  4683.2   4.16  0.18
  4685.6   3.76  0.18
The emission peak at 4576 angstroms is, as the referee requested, Ly-alpha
